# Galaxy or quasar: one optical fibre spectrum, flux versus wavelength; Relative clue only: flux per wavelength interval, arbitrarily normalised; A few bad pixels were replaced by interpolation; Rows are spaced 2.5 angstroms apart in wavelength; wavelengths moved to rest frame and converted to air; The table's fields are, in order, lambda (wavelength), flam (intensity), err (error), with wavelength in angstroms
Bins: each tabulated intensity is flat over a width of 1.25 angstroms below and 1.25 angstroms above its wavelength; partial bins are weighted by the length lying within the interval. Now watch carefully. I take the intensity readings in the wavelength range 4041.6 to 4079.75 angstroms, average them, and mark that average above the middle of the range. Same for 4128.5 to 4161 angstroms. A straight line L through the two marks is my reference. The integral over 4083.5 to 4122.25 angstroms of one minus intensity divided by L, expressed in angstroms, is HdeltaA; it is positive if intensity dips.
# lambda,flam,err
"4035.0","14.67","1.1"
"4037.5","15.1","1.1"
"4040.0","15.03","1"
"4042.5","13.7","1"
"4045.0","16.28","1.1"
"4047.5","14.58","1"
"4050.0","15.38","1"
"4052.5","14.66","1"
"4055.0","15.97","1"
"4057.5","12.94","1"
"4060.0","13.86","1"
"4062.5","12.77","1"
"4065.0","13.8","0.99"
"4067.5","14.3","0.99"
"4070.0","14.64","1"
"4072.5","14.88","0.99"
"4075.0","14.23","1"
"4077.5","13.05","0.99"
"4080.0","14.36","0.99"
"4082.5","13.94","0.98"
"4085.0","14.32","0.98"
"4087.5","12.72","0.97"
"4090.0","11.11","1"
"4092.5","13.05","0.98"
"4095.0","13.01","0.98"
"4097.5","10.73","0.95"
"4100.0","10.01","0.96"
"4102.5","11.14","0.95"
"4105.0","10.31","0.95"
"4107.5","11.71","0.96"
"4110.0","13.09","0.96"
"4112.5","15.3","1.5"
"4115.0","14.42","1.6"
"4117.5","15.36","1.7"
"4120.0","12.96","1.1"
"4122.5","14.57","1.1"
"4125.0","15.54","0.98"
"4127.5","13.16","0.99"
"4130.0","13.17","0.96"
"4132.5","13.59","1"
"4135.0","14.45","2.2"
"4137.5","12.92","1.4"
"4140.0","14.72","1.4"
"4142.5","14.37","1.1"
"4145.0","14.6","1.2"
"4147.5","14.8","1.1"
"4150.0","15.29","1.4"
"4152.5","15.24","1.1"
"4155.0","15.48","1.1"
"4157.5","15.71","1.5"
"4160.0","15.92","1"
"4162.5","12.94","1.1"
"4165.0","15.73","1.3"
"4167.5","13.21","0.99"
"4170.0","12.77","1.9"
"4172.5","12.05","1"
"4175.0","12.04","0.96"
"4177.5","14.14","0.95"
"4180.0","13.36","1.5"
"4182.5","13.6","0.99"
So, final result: 4.8 angstroms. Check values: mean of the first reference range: 14.3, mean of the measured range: 12.7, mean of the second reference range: 14.6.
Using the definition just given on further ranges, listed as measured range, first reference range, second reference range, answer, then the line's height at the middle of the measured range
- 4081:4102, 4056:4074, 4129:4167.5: 2.64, 14.1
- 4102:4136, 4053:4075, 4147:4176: 1.67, 14.2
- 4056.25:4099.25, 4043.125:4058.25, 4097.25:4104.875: -2.70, 12.6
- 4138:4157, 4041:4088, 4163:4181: -1.90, 13.5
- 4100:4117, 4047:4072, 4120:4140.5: 1.76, 14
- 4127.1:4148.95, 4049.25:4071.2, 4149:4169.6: 1.03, 14.7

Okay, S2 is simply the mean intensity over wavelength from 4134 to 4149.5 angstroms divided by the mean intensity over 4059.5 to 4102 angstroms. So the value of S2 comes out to 1.1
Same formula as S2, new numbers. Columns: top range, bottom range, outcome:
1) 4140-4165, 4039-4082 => 1.04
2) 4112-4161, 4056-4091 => 1.07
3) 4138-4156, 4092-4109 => 1.30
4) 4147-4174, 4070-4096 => 1.07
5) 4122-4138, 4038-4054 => 0.93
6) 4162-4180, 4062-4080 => 0.95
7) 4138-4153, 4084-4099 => 1.19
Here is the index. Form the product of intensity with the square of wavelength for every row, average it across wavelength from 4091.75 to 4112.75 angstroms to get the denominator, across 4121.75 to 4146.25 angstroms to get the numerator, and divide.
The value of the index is 1.21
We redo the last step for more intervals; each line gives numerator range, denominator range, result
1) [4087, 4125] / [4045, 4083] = 0.91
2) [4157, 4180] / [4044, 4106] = 1.07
